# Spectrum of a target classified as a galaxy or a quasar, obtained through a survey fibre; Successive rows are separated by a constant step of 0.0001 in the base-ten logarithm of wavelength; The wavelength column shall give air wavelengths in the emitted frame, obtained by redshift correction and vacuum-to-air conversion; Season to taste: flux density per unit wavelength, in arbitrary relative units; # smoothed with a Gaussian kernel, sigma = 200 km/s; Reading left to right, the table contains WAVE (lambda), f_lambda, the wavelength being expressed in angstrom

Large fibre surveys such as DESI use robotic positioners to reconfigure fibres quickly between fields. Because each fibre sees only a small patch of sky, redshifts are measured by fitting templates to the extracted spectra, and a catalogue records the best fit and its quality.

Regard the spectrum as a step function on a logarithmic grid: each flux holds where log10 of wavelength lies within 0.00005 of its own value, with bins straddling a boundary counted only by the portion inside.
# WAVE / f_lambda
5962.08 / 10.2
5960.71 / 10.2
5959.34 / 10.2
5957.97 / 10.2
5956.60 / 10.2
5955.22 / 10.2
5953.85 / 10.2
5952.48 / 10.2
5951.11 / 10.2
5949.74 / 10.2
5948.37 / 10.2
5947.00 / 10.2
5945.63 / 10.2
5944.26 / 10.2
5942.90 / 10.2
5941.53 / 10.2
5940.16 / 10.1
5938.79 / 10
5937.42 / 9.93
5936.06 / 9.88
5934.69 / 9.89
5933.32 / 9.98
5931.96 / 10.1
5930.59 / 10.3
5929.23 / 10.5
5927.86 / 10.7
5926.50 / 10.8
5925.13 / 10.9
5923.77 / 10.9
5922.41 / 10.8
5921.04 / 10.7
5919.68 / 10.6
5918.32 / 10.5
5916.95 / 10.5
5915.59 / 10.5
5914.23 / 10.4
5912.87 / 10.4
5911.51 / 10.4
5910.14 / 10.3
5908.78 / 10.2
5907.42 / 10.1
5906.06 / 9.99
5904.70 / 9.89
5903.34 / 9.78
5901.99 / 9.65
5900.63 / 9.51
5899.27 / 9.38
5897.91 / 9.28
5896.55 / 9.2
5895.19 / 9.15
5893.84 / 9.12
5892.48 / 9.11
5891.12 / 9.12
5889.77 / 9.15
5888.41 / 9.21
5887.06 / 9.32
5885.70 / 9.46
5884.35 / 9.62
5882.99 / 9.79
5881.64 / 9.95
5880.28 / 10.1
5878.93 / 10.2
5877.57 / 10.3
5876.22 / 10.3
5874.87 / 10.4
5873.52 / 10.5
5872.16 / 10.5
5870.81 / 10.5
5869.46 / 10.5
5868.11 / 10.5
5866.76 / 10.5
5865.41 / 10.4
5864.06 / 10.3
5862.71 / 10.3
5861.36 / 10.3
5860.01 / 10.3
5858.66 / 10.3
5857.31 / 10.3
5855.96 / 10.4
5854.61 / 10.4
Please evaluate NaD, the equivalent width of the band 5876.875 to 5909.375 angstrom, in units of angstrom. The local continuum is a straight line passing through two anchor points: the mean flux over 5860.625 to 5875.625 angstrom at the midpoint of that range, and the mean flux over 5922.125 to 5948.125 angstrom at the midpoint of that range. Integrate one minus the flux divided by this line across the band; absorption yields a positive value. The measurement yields 2.4 angstrom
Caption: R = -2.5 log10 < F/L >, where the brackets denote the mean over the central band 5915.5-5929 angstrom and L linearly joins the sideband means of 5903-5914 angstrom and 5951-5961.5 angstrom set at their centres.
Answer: -0.05 mag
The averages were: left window 10.1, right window 10.2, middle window 10.7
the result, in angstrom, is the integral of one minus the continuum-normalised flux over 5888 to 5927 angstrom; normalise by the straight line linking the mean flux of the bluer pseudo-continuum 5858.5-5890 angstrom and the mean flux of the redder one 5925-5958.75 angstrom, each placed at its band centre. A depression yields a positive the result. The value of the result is 0.7 angstrom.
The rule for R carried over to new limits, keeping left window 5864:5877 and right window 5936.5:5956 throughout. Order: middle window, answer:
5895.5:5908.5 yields 0.07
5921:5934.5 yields -0.03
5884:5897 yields 0.13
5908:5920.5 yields -0.01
